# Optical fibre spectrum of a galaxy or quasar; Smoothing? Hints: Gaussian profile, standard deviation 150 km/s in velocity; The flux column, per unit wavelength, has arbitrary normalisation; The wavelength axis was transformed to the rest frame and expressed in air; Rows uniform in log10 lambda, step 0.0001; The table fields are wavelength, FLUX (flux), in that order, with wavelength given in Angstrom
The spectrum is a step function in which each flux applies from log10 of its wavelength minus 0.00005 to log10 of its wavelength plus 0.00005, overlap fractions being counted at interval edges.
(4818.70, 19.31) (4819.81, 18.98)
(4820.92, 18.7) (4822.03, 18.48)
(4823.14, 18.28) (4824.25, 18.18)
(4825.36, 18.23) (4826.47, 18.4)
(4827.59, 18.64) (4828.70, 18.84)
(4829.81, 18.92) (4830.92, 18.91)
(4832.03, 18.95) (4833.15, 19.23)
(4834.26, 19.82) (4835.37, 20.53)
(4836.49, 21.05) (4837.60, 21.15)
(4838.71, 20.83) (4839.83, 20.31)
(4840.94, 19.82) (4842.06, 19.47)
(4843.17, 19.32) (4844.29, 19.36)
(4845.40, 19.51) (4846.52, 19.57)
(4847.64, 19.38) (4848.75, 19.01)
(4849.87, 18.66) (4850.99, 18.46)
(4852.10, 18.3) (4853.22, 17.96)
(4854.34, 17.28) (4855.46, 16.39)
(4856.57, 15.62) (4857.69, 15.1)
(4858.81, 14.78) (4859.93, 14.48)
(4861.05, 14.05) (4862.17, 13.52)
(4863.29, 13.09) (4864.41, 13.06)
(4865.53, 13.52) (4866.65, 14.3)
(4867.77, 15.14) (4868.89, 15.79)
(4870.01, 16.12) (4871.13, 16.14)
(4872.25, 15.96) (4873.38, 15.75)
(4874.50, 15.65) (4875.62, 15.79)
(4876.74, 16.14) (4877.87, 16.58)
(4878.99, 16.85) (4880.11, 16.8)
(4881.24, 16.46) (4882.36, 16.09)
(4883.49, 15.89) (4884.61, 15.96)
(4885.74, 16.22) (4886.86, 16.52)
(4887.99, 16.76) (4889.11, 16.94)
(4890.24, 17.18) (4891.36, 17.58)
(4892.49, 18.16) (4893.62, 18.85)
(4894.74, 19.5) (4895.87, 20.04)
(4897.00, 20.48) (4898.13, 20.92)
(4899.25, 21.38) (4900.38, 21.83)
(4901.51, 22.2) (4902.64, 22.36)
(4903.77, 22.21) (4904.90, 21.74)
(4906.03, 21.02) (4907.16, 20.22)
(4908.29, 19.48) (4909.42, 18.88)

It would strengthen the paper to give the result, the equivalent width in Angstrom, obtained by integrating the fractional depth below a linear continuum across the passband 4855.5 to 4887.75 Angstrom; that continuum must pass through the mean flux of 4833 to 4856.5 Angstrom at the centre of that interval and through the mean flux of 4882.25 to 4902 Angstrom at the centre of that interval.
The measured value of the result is 5.8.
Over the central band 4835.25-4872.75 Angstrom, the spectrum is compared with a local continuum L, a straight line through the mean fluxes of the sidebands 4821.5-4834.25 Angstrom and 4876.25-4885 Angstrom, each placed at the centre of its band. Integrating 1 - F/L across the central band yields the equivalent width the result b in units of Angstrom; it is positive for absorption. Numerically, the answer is 0.8 Angstrom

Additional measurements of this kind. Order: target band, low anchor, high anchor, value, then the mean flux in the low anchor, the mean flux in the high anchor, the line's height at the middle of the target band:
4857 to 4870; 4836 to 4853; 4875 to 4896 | 2.8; 19.6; 17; 18.4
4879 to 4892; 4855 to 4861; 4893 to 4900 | 1.5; 15.2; 20.2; 18.8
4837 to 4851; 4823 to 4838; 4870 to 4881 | -1.0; 19.2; 16.2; 18.3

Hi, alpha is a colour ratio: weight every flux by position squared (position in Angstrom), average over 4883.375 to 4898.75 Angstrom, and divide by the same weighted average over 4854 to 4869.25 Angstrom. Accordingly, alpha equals 1.24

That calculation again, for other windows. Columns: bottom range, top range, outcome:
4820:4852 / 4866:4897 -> 0.88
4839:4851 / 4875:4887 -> 0.85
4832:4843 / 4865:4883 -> 0.80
